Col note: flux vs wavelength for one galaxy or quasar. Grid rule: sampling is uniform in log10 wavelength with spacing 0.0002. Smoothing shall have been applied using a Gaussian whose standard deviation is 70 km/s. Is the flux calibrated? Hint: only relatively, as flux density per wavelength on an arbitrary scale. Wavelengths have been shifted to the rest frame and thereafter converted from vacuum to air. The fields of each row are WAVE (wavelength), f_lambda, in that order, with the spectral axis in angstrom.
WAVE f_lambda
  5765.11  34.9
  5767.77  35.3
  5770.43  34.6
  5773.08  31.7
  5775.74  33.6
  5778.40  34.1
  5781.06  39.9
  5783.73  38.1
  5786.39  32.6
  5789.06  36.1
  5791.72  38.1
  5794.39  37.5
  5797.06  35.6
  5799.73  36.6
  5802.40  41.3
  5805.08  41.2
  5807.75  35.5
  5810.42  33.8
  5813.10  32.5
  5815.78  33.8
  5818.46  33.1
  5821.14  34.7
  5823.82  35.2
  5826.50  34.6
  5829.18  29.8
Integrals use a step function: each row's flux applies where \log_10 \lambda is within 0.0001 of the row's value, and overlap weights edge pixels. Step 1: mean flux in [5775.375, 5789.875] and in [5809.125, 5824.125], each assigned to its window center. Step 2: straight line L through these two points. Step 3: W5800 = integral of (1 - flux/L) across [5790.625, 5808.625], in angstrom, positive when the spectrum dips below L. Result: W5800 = -1.7 angstrom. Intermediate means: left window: 35.8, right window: 33.7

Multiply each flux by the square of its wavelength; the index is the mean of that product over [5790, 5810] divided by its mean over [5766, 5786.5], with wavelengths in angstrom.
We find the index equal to 1.1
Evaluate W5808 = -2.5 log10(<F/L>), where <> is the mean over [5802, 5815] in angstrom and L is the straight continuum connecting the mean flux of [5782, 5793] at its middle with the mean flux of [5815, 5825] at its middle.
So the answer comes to -0.04 mag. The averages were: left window 36.3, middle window 36.4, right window 34.2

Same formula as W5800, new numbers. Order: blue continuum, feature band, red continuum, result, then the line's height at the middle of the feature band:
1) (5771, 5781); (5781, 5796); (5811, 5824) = -1.22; 34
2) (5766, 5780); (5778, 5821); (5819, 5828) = -2.40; 34.3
